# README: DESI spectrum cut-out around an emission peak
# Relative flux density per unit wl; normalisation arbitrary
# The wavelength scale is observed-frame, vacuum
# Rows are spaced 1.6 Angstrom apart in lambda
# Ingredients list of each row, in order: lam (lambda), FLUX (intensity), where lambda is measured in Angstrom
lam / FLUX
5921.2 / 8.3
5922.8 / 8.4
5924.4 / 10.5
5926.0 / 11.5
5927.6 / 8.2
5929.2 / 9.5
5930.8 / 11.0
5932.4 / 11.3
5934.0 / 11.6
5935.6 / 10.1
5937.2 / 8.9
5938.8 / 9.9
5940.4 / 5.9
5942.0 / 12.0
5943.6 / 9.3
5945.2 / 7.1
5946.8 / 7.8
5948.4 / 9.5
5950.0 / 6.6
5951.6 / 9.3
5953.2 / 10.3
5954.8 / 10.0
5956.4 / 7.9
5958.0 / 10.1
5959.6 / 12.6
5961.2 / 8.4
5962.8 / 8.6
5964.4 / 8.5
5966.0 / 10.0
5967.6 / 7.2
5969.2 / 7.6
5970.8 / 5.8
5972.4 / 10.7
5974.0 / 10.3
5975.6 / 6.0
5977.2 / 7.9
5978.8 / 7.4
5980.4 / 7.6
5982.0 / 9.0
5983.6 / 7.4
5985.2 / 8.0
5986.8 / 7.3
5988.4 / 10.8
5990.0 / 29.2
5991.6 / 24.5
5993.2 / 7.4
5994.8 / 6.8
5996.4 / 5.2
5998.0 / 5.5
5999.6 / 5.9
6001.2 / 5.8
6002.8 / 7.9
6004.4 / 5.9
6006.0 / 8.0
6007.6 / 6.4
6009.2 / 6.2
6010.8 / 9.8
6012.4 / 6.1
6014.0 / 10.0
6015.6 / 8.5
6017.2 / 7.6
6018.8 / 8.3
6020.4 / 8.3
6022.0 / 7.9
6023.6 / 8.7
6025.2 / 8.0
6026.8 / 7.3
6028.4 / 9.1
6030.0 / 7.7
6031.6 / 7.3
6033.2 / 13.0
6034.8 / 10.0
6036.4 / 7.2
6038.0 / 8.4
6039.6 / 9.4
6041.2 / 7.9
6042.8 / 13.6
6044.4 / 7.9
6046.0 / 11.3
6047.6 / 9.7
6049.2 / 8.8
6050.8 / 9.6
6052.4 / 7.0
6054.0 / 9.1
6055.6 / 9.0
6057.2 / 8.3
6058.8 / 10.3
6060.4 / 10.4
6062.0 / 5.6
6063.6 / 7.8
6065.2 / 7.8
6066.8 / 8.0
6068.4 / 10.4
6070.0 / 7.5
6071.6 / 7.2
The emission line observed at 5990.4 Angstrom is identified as H-beta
